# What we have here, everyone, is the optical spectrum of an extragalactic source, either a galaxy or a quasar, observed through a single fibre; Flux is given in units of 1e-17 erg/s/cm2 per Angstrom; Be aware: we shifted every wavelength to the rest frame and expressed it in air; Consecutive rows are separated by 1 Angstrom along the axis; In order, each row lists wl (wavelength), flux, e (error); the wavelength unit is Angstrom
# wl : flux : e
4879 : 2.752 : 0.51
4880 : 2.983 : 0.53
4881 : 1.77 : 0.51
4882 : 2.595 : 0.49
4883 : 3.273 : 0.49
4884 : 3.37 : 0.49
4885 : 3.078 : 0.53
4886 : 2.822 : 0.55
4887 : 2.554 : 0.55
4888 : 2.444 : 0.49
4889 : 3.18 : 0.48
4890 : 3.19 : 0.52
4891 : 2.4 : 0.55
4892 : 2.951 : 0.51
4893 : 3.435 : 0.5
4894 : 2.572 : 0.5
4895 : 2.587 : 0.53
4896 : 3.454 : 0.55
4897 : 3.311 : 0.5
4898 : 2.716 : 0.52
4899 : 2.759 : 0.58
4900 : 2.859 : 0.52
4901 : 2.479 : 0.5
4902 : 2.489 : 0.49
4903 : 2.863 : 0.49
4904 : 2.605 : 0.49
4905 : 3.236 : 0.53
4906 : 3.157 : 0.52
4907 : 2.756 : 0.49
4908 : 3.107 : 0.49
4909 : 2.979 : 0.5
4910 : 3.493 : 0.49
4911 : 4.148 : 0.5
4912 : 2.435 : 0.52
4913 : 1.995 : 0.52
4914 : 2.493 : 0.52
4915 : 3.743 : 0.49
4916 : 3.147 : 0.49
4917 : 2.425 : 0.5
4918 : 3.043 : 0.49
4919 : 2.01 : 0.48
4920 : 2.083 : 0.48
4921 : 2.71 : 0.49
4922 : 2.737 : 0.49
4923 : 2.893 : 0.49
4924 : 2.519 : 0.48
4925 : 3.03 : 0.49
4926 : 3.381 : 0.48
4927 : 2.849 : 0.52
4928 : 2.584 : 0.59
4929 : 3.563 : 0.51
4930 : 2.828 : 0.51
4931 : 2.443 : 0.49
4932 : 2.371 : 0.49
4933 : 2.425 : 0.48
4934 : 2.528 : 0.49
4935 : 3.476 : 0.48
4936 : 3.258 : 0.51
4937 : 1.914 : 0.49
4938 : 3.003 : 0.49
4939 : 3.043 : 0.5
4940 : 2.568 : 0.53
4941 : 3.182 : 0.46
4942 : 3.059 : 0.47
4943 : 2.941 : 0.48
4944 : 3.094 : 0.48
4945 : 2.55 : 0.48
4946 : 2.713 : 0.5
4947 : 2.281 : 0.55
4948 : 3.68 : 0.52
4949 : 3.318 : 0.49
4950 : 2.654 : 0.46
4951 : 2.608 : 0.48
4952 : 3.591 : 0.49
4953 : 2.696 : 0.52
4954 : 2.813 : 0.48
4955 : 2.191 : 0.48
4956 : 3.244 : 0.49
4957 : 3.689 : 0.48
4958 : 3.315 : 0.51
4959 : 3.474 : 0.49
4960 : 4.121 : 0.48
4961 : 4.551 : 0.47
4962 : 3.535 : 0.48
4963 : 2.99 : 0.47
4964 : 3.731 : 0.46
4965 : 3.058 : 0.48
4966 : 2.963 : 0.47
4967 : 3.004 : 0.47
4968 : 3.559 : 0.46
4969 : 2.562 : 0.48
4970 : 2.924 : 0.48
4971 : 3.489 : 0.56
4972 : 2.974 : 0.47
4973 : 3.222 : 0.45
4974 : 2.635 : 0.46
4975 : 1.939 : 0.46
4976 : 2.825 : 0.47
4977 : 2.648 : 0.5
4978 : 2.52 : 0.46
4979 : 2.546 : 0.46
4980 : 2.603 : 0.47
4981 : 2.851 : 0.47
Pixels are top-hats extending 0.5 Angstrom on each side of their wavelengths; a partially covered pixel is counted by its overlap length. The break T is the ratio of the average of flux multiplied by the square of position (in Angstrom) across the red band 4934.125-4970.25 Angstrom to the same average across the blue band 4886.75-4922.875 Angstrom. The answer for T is 1.1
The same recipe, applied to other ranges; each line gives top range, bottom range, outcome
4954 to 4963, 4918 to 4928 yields 1.29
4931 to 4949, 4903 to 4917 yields 0.96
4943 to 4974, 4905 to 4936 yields 1.12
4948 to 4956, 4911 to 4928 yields 1.07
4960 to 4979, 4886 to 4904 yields 1.12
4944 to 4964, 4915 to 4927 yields 1.16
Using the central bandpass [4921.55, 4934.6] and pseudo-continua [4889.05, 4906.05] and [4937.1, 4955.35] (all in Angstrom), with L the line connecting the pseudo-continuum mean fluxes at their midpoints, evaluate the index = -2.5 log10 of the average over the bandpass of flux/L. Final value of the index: 0.04 mag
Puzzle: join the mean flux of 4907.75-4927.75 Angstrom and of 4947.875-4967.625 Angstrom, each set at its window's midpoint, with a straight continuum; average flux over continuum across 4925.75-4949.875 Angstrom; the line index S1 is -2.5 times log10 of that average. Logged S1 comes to 0.068 mag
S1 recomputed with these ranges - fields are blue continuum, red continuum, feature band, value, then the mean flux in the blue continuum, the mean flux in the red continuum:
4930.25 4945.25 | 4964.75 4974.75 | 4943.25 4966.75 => -0.09 mag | 2.79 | 3.01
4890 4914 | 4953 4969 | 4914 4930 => 0.07 mag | 2.9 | 3.3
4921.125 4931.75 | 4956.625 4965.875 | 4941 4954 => 0.12 mag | 2.86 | 3.58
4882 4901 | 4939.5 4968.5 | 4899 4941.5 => 0.07 mag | 2.92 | 3.14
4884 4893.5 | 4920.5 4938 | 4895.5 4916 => -0.03 mag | 2.92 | 2.8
